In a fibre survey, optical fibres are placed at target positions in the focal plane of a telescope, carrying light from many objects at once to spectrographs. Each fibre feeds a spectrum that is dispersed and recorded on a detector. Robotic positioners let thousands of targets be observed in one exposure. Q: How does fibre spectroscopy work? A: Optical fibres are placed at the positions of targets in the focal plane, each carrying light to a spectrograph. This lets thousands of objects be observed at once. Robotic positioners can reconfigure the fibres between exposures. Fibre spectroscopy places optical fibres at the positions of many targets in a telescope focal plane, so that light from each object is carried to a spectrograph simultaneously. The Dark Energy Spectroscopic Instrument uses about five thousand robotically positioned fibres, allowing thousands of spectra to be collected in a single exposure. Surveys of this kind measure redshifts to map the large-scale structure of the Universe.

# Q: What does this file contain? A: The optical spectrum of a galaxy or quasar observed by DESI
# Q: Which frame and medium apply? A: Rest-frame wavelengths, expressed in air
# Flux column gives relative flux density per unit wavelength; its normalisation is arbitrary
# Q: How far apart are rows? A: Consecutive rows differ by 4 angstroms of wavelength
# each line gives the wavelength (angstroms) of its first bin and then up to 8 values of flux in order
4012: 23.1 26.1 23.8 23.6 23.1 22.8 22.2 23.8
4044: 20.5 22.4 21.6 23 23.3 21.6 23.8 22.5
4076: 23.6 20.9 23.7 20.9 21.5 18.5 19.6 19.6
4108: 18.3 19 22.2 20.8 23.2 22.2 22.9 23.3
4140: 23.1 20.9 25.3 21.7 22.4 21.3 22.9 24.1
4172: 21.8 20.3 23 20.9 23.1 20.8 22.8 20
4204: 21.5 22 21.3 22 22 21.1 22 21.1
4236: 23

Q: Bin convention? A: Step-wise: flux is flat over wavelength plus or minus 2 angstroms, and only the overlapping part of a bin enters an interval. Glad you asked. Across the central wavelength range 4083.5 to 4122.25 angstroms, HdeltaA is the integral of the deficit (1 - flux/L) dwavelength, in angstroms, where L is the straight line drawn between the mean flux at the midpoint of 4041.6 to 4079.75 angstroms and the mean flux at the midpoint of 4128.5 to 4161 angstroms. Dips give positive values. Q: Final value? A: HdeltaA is 3.8 angstroms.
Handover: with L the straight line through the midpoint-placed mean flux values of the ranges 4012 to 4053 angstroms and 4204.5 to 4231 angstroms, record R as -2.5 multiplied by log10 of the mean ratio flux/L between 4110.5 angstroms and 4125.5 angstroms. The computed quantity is 0.05 mag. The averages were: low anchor 23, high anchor 21.7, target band 21.3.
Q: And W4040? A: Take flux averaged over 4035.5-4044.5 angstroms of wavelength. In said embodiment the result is 22.4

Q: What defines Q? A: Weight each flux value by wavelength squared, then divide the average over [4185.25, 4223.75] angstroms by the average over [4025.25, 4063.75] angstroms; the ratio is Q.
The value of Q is 1.04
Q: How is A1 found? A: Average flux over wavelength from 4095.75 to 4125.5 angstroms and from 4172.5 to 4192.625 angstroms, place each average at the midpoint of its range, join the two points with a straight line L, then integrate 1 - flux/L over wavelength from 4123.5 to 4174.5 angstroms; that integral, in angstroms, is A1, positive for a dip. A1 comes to -4.1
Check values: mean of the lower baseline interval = 20.2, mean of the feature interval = 22.7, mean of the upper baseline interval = 21.7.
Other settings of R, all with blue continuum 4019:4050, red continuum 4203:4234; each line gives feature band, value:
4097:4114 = 0.169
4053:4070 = -0.013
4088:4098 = 0.113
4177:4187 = -0.002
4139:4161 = -0.021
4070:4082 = 0.008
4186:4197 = -0.019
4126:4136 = -0.026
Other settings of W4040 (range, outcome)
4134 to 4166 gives 22.6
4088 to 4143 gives 21.1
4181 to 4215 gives 21.6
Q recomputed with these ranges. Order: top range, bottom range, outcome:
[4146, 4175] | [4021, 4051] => 1.07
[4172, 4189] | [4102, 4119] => 1.13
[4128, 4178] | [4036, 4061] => 1.06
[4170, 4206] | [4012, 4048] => 1.01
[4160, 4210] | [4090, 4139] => 1.08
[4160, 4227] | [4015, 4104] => 1.05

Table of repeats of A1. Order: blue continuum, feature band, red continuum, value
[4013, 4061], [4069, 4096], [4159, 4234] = 0.83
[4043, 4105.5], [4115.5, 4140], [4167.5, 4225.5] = -0.88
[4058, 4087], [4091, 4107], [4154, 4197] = 2.10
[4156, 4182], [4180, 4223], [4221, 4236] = 0.45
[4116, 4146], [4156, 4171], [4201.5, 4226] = -0.41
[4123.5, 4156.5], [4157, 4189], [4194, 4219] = 0.07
